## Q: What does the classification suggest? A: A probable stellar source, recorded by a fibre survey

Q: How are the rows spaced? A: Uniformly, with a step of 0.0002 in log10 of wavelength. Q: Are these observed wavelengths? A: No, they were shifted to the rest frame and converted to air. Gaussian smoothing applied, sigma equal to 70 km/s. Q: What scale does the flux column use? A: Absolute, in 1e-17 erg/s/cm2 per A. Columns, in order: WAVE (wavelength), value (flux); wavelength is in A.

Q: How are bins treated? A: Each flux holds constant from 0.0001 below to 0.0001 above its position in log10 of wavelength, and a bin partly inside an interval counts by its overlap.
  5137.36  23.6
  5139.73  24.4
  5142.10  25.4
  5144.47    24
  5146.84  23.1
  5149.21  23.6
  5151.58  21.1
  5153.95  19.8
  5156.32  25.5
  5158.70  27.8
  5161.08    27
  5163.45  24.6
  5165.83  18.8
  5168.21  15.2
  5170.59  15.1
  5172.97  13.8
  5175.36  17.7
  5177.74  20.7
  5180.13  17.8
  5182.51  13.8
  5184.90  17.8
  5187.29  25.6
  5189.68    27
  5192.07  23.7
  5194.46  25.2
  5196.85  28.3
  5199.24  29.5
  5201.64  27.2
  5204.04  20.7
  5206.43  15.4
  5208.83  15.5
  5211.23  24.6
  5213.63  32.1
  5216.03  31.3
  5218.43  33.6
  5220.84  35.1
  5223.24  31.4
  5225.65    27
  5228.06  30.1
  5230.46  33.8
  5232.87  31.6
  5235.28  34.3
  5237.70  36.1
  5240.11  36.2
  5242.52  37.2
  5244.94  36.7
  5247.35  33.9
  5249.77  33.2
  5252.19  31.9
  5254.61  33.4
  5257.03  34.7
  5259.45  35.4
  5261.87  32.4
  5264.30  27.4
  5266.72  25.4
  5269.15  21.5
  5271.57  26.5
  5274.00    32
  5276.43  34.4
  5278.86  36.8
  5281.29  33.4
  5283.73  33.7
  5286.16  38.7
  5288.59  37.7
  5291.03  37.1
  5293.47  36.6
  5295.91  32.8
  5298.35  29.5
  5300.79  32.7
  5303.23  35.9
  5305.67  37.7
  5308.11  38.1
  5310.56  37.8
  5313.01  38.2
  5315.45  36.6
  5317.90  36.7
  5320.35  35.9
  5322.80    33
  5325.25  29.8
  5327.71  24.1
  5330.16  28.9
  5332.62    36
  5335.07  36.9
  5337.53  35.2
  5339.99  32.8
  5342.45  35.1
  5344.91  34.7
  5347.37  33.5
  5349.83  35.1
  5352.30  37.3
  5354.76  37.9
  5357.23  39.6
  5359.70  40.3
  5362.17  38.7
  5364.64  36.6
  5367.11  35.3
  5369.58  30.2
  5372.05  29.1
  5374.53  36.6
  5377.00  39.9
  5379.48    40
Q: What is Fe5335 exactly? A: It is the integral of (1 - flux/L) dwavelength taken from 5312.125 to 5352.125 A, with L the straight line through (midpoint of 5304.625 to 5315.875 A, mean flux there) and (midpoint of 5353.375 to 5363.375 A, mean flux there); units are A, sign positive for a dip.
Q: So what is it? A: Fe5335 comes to 4.6 A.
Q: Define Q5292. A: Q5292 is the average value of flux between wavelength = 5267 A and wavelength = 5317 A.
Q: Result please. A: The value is 34.2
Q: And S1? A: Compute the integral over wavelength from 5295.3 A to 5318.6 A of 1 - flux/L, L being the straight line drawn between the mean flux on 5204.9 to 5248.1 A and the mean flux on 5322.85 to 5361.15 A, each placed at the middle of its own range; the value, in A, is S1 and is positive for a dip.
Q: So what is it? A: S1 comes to -1.60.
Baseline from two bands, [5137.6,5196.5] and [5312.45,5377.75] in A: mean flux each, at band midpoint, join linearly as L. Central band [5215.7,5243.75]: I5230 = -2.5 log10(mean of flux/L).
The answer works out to -0.25 mag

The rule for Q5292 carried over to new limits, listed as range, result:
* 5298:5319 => 36.2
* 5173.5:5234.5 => 25.4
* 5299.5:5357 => 34.9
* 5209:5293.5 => 32.5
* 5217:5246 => 33.6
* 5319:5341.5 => 32.6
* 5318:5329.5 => 31.2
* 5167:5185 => 16.4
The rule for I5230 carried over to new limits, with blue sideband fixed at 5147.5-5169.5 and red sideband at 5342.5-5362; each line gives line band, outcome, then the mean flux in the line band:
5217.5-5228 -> -0.155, 31.5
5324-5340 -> 0.115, 31.9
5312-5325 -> -0.037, 35.6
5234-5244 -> -0.250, 35.9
